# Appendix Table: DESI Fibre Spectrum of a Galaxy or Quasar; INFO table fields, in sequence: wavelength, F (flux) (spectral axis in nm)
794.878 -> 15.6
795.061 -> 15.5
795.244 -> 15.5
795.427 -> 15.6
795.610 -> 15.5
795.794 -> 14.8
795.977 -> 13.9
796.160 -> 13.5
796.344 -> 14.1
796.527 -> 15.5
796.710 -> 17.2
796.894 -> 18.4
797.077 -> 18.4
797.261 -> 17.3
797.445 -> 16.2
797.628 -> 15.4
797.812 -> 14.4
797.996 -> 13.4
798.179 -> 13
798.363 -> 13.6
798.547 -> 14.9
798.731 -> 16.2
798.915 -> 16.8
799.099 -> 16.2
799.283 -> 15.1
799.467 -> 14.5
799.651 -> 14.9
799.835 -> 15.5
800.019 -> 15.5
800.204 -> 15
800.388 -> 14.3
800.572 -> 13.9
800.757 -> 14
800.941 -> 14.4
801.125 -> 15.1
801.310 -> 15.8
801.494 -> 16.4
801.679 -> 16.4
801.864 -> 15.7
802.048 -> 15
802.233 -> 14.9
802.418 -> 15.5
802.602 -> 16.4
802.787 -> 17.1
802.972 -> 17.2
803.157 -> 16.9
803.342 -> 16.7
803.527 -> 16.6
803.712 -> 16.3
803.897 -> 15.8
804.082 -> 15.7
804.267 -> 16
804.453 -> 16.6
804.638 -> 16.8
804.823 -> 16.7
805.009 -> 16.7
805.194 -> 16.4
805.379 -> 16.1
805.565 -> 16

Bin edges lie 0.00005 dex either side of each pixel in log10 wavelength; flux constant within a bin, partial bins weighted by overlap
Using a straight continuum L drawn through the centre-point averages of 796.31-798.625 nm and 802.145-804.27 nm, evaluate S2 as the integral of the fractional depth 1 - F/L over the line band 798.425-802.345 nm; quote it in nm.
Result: 0.17 nm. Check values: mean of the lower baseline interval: 15.6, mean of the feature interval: 15.2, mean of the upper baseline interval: 16.3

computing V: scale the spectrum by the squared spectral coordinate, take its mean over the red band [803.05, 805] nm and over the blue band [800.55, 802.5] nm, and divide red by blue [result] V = 1.1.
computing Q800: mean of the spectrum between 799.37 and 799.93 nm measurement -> 15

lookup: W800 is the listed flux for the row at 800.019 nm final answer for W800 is 15.5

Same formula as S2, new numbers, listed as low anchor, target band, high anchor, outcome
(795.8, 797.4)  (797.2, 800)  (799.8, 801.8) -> 0.075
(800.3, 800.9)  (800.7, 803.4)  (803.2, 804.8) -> -0.141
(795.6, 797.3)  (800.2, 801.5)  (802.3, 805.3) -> 0.116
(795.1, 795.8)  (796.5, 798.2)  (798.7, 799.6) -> -0.055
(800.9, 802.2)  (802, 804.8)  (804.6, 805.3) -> -0.021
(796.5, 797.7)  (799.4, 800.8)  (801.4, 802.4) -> 0.125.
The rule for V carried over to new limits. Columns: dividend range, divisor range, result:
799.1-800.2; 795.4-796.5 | 1.05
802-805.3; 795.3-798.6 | 1.08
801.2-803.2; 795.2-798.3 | 1.06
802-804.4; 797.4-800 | 1.09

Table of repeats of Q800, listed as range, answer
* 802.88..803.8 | 16.7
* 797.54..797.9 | 14.9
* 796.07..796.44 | 13.8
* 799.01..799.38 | 15.6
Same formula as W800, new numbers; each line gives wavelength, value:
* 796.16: 13.5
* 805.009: 16.7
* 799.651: 14.9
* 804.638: 16.8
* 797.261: 17.3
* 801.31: 15.8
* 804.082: 15.7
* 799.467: 14.5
